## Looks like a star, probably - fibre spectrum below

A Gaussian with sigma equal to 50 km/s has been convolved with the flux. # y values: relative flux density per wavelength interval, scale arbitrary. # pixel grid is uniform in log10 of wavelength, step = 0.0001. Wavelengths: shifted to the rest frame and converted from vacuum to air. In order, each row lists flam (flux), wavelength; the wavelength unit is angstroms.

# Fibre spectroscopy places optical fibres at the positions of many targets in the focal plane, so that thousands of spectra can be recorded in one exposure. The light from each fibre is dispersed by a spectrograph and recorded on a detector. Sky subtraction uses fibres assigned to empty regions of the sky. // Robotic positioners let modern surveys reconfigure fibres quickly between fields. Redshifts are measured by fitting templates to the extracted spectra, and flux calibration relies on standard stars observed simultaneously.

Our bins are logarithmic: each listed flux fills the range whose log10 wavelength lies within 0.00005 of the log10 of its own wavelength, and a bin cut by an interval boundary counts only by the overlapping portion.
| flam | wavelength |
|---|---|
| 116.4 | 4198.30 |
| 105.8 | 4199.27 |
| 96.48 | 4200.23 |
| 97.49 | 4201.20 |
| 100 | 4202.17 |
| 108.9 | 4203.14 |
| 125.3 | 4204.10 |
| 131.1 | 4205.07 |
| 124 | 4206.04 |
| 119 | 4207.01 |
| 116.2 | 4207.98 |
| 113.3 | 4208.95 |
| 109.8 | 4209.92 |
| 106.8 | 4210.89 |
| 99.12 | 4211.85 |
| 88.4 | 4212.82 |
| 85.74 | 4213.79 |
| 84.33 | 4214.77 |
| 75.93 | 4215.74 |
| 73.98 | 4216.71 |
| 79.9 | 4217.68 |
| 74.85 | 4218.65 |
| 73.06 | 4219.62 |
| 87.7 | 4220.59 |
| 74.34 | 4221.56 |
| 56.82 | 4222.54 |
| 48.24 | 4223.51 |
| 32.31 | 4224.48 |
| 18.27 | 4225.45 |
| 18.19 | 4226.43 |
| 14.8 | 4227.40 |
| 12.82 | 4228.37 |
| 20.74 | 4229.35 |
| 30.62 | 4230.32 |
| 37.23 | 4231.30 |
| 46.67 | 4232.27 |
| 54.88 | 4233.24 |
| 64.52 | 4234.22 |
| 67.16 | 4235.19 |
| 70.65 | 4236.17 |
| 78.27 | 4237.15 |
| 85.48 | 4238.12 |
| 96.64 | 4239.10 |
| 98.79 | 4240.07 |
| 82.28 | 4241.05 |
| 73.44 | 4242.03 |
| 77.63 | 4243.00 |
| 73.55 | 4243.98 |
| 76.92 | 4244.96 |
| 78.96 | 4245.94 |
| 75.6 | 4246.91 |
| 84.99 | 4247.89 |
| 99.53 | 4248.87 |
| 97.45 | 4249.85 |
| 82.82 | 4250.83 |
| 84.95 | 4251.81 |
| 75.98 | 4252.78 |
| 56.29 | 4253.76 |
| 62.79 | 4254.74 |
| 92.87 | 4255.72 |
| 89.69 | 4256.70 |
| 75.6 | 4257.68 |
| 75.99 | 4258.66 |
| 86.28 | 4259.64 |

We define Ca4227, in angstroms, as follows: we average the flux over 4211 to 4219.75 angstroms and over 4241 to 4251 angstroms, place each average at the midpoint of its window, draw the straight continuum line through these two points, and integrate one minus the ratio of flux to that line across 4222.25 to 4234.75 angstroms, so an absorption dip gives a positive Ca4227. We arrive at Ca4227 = 7.2 angstroms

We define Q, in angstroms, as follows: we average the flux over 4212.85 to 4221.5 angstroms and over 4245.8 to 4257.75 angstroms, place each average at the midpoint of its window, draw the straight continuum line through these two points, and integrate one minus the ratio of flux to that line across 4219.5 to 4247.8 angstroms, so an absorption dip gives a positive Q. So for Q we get 7.4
